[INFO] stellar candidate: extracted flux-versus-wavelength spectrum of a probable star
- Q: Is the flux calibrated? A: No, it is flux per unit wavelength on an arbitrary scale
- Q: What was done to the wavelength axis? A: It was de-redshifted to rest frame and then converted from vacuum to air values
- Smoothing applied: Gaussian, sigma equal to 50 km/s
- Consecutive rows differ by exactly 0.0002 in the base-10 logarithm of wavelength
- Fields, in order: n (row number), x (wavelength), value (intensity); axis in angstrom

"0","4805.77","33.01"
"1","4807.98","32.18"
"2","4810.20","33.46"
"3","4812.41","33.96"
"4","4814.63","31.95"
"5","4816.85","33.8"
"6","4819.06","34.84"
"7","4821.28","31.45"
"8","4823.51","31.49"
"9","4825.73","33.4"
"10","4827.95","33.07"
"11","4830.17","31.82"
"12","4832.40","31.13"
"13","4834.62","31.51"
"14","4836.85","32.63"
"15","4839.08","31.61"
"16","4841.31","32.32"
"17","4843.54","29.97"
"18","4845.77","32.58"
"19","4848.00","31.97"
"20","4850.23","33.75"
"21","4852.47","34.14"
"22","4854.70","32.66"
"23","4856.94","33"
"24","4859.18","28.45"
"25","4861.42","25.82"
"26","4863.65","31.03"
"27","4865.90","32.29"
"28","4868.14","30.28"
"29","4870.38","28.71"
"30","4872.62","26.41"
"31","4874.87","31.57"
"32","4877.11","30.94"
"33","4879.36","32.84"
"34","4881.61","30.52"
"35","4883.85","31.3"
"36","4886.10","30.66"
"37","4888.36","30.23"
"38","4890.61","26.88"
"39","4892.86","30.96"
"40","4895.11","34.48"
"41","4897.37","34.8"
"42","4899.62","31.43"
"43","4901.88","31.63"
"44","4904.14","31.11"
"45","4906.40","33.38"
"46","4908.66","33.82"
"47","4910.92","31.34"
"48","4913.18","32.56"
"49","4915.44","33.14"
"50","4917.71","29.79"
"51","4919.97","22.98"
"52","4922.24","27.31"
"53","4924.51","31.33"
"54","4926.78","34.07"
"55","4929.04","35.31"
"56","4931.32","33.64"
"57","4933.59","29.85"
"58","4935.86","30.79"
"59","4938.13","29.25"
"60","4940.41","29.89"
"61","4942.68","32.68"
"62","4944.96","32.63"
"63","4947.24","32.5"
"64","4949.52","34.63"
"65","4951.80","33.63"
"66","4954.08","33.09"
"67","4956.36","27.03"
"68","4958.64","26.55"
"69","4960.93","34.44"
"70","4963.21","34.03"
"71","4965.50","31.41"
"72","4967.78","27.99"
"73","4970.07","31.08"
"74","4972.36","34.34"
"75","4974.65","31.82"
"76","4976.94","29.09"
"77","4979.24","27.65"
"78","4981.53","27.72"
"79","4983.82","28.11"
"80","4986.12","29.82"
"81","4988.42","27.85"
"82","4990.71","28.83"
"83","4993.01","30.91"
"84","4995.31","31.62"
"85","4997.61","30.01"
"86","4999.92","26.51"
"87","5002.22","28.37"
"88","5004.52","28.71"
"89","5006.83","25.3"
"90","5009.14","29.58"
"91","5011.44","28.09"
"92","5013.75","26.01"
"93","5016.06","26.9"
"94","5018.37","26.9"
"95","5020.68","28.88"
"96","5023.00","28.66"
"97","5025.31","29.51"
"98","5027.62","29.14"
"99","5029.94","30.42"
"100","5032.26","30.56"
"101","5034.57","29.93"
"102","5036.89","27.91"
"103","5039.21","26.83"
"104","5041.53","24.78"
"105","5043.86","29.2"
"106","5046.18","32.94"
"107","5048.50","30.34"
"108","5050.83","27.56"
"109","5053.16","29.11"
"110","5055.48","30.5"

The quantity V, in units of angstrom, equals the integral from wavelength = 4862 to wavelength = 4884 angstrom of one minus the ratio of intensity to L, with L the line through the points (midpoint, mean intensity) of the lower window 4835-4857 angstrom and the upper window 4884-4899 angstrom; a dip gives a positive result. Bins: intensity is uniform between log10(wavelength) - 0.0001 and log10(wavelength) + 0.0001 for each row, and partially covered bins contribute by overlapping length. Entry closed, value 0.9 angstrom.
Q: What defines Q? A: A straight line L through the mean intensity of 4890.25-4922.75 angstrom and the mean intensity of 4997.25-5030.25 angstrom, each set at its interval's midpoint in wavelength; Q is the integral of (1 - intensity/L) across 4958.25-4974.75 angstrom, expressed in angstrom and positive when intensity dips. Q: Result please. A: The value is -1.2 angstrom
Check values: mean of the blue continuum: 31.2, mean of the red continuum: 28.1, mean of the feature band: 31.7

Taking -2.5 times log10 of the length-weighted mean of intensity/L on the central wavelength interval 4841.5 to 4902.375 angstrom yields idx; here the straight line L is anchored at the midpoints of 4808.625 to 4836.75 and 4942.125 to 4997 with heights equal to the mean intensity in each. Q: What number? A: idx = 0.032 mag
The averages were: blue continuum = 32.6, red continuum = 30.8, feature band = 31.1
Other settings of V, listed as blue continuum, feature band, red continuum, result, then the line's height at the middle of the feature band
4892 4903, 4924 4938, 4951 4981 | -0.23 angstrom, 31.8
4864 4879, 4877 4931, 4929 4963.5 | -0.96 angstrom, 30.9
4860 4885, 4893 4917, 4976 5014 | -2.36 angstrom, 29.7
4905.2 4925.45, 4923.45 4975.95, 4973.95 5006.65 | -3.48 angstrom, 29.8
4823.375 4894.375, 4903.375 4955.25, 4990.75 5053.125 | -2.79 angstrom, 30.1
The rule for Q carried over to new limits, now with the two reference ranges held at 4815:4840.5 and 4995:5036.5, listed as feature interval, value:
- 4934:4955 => -1.4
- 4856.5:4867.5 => 0.6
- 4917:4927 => 0.6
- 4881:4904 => -0.2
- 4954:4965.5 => -0.5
